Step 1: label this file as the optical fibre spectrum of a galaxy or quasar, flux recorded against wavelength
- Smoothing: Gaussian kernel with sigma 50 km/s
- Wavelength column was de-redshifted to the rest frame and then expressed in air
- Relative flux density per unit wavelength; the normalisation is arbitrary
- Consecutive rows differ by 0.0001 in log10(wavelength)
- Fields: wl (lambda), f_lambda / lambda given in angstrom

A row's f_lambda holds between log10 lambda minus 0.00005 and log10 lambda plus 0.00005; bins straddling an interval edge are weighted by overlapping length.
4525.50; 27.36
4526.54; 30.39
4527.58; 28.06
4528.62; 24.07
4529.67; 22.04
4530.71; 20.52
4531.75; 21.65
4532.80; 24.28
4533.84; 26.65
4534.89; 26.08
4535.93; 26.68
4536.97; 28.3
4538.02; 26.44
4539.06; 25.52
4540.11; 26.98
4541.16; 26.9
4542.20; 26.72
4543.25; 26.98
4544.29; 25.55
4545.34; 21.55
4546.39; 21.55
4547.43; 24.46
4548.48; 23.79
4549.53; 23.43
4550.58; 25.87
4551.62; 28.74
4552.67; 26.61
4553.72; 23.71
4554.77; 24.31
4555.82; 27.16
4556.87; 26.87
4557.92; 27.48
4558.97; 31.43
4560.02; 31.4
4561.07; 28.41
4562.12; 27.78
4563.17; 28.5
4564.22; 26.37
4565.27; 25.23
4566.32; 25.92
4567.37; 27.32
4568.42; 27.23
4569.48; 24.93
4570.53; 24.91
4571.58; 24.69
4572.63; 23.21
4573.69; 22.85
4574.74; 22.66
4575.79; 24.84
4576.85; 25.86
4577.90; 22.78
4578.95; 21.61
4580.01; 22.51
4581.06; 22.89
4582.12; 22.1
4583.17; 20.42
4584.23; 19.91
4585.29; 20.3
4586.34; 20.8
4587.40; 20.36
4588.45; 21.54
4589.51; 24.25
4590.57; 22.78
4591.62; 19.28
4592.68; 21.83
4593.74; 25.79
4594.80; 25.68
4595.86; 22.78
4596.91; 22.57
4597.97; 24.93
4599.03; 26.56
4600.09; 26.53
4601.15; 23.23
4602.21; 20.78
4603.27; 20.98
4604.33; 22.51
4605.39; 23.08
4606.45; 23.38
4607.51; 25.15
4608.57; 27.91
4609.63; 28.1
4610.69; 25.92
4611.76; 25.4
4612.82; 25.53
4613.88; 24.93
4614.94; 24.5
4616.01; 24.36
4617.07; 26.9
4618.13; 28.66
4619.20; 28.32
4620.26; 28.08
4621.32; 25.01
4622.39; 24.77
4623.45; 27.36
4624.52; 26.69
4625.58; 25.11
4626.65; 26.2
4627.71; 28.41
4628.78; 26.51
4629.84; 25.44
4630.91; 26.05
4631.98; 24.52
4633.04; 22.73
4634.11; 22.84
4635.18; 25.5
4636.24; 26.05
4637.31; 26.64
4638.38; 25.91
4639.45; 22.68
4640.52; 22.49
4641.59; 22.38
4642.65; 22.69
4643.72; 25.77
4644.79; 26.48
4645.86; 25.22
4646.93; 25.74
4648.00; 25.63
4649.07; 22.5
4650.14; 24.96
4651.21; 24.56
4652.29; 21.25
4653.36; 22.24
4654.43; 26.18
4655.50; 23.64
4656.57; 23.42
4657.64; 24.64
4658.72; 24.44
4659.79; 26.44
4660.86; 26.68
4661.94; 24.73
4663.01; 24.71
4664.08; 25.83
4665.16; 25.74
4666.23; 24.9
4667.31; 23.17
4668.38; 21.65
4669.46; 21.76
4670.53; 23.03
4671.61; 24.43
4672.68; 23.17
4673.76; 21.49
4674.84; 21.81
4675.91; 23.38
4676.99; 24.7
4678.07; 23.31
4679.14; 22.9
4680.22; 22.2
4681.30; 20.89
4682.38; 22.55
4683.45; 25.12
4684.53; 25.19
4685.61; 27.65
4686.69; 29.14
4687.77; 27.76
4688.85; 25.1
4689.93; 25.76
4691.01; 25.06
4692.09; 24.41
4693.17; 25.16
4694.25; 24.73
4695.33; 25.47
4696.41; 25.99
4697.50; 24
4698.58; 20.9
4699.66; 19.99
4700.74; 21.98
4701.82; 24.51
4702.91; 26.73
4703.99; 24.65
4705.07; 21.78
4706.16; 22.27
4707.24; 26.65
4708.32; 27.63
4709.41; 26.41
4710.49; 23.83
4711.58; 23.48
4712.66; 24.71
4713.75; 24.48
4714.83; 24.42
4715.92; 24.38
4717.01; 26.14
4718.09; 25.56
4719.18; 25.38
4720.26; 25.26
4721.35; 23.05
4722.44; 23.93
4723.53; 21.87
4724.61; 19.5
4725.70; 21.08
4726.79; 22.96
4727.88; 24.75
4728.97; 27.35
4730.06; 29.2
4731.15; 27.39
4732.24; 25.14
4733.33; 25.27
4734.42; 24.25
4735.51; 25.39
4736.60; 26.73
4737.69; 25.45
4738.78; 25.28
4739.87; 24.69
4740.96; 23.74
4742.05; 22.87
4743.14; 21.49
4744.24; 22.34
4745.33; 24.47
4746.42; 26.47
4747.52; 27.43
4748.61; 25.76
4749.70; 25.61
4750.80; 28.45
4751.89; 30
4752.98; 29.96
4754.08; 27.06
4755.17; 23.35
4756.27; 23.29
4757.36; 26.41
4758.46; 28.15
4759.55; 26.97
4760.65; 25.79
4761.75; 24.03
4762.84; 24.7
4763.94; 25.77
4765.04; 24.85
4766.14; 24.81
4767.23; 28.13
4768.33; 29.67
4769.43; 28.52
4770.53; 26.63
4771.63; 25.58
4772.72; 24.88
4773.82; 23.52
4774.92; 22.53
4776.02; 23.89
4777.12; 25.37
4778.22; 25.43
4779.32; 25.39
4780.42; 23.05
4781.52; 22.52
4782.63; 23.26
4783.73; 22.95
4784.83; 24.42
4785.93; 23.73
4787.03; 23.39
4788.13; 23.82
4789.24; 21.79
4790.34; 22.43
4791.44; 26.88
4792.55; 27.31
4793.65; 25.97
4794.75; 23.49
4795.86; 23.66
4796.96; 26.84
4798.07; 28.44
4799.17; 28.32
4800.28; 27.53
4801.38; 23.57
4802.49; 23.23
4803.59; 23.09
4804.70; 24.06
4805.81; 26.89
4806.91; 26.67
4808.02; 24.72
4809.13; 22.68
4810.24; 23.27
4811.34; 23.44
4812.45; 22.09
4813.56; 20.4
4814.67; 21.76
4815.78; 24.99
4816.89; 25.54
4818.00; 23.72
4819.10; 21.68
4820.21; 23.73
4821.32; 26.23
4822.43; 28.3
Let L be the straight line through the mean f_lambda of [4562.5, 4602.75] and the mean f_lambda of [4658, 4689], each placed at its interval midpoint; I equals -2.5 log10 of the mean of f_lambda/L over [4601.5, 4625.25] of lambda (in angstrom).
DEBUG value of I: -0.07 mag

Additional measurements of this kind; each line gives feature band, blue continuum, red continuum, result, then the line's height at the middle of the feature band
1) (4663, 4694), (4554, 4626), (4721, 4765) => 0.04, 25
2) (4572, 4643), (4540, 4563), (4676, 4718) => 0.06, 25.6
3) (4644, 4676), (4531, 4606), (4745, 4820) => 0.03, 24.8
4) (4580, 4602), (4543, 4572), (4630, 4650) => 0.13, 25.5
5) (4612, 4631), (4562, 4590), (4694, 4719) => -0.10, 23.9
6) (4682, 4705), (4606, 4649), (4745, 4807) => 0.03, 25.5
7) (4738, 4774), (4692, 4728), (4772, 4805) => -0.06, 24.3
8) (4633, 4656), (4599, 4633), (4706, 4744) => 0.04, 25.3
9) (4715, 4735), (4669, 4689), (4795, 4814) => -0.02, 24.2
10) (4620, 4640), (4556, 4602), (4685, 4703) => -0.04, 24.6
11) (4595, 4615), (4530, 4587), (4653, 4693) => 0.01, 24.7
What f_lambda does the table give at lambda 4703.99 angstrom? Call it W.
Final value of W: 24.65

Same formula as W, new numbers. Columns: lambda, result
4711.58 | 23.48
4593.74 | 25.79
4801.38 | 23.57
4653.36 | 22.24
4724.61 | 19.5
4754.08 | 27.06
